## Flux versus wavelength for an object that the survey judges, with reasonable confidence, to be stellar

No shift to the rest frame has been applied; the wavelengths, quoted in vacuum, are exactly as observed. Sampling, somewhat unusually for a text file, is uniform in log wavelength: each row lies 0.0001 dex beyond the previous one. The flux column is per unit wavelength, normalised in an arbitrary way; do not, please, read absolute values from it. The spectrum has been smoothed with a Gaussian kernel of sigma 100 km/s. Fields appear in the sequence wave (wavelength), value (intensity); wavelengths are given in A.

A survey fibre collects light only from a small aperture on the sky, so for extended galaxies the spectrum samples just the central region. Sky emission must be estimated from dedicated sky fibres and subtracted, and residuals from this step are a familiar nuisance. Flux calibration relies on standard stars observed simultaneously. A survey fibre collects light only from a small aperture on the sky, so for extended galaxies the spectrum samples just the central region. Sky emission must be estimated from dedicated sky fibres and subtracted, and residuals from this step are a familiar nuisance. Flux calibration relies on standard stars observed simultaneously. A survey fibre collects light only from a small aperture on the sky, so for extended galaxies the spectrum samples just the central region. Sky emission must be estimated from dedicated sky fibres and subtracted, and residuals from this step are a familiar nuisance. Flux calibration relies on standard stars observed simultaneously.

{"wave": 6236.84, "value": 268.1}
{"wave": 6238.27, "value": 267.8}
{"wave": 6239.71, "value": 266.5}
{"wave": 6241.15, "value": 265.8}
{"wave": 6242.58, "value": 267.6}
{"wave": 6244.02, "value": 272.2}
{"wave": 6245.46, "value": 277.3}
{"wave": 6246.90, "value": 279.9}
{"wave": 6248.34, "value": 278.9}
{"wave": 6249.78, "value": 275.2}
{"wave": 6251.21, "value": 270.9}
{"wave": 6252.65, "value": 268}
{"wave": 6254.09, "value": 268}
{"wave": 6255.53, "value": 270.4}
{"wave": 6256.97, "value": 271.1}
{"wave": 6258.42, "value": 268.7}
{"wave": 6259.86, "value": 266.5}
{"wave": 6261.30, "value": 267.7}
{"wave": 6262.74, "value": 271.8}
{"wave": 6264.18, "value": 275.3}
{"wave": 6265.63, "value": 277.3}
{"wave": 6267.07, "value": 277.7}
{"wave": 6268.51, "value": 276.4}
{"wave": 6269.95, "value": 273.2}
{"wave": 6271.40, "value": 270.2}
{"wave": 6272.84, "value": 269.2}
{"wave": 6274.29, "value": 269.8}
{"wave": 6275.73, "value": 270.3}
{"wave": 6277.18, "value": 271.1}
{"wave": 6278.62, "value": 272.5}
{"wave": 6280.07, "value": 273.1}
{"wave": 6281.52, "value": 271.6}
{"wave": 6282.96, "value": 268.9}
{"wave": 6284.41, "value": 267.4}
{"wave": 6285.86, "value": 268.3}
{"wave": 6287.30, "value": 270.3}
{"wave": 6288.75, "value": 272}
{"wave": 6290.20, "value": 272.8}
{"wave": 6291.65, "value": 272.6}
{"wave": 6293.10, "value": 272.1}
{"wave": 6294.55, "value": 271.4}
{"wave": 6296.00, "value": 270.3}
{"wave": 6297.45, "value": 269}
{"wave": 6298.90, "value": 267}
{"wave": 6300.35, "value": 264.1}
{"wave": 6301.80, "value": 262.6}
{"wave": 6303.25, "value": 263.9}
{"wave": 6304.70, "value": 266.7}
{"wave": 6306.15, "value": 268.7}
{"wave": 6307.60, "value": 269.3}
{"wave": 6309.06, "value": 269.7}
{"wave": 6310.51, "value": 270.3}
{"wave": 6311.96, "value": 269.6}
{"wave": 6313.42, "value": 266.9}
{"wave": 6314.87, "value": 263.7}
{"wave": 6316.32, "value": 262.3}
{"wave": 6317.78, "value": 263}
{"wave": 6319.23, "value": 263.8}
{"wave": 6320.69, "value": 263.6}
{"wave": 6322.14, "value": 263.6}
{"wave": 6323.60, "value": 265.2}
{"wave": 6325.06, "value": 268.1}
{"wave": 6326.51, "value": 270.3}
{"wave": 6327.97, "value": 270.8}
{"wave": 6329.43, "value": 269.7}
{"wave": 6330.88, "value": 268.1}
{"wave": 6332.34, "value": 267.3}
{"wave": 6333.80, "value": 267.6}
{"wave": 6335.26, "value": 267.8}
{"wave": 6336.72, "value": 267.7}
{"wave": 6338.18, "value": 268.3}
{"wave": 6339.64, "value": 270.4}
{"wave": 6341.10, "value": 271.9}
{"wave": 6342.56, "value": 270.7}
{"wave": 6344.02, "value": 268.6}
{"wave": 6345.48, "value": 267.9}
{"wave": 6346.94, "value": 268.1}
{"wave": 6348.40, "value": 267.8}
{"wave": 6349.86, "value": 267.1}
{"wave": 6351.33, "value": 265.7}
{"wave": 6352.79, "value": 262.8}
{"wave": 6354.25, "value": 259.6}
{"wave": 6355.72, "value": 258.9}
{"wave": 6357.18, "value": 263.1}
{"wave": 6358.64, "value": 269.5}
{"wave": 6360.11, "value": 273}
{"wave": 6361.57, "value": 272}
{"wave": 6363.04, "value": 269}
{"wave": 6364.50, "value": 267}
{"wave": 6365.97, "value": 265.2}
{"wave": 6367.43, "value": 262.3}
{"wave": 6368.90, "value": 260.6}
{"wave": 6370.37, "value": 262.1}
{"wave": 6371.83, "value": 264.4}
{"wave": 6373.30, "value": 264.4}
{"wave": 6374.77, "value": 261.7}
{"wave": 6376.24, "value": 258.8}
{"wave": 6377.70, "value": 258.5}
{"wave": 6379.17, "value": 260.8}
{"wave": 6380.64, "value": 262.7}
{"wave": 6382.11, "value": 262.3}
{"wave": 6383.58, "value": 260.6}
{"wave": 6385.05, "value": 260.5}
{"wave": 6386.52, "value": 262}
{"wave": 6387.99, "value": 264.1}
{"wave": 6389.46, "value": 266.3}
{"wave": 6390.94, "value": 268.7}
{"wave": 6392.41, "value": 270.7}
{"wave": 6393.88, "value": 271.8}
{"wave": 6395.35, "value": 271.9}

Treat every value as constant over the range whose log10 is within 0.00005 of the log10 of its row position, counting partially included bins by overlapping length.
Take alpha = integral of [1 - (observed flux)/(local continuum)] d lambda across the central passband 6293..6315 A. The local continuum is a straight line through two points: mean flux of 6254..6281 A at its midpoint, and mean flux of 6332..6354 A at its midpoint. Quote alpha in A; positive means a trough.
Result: 0.2 A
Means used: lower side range 272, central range 268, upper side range 268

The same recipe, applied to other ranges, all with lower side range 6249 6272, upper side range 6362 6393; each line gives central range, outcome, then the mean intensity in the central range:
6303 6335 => 0.1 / 267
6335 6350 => -0.2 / 269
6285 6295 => -0.1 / 271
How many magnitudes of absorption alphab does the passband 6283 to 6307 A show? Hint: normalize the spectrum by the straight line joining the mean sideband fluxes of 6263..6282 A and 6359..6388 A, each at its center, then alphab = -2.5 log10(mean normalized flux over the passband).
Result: 0.01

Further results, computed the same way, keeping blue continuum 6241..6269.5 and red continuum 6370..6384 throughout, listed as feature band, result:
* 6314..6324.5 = 0.01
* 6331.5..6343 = -0.01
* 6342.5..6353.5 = -0.01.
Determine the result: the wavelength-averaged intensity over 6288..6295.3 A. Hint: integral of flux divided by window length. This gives 272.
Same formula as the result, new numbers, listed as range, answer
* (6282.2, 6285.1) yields 269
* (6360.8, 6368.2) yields 267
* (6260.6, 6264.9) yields 272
